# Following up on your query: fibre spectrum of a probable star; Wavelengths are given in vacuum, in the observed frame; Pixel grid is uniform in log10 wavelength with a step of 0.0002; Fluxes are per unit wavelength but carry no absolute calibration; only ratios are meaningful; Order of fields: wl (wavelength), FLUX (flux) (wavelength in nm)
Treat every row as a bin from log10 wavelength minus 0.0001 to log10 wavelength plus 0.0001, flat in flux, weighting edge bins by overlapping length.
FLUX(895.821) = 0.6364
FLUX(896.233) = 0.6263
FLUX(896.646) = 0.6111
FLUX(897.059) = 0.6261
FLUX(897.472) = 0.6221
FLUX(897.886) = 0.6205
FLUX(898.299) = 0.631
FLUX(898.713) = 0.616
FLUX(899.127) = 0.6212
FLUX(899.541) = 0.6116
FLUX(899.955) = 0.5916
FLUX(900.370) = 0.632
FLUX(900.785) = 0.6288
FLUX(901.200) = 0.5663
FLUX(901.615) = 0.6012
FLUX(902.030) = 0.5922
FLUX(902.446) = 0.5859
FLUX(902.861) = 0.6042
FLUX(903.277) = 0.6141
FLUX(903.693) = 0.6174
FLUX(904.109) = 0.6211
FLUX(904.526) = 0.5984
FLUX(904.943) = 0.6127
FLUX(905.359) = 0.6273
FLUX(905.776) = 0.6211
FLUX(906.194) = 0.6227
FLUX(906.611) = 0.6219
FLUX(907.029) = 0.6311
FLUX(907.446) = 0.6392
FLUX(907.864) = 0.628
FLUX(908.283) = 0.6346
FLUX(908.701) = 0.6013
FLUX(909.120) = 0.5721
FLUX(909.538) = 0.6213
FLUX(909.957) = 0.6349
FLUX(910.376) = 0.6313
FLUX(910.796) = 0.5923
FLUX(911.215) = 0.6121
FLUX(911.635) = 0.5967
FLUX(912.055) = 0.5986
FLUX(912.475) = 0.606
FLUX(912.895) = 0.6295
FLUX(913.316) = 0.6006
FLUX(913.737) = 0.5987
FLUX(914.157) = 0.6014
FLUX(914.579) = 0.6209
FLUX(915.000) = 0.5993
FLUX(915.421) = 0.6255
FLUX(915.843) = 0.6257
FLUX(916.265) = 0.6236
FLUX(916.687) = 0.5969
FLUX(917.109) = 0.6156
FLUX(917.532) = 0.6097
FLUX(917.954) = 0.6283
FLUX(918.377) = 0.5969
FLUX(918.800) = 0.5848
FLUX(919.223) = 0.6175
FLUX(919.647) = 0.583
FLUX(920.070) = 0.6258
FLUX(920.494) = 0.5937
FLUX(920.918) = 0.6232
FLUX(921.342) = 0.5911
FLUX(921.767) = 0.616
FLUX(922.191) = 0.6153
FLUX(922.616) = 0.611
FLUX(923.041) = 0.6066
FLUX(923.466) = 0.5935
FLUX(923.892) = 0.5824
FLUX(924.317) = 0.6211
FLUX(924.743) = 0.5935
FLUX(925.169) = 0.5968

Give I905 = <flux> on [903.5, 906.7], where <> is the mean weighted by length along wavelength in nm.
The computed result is 0.618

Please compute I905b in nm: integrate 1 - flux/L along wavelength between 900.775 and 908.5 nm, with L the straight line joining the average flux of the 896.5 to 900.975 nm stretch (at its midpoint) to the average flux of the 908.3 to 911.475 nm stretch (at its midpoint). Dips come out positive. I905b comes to 0.01 nm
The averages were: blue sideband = 0.619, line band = 0.614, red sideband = 0.611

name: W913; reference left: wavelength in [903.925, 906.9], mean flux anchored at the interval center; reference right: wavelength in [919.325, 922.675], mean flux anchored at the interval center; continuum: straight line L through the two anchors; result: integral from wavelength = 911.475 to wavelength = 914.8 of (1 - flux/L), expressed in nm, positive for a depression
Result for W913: 0.03 nm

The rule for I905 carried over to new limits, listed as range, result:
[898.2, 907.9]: 0.614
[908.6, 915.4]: 0.608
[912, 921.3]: 0.609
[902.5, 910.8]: 0.617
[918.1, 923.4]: 0.605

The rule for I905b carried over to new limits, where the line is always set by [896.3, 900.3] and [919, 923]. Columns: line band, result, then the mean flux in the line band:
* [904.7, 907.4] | -0.04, 0.624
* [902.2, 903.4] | 0.03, 0.6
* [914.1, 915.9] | -0.01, 0.615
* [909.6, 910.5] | -0.03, 0.631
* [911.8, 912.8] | 0.01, 0.605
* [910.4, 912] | 0.02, 0.604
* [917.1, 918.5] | -0.01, 0.613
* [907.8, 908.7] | -0.02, 0.625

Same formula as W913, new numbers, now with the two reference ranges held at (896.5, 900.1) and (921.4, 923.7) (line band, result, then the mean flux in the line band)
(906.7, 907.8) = -0.03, 0.633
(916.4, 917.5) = 0.00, 0.608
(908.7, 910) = 0.02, 0.605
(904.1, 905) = 0.01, 0.607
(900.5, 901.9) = 0.04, 0.6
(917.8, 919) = 0.01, 0.602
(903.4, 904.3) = -0.01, 0.619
